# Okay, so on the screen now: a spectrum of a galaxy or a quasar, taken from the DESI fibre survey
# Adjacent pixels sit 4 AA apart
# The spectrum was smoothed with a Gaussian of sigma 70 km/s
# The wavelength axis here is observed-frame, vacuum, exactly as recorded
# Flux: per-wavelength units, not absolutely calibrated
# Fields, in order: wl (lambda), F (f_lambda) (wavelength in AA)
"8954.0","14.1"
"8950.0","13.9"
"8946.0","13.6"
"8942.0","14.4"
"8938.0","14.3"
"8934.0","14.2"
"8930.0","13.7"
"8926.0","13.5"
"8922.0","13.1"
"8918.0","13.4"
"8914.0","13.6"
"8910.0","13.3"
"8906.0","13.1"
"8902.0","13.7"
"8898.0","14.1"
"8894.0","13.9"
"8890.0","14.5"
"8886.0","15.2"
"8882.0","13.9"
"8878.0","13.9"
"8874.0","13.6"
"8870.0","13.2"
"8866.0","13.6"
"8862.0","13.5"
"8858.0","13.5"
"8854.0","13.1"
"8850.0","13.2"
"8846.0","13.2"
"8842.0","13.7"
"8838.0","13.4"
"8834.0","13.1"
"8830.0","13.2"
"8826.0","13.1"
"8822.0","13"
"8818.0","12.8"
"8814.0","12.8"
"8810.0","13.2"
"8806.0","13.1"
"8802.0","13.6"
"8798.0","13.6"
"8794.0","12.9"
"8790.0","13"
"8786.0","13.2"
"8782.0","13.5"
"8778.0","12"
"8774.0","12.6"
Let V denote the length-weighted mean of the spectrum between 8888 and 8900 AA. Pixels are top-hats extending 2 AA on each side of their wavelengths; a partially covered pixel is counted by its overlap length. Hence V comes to 14.2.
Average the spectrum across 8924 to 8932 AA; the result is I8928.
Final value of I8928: 13.6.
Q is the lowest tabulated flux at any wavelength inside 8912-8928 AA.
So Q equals 13.1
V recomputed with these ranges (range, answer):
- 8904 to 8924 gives 13.3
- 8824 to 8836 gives 13.1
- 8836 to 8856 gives 13.3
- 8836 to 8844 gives 13.6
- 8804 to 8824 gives 13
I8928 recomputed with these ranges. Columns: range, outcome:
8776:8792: 12.9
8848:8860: 13.3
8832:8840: 13.2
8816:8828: 13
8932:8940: 14.2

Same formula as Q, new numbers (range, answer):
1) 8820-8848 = 13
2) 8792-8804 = 12.9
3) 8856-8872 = 13.2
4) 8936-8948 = 13.6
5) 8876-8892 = 13.9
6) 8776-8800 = 12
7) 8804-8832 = 12.8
